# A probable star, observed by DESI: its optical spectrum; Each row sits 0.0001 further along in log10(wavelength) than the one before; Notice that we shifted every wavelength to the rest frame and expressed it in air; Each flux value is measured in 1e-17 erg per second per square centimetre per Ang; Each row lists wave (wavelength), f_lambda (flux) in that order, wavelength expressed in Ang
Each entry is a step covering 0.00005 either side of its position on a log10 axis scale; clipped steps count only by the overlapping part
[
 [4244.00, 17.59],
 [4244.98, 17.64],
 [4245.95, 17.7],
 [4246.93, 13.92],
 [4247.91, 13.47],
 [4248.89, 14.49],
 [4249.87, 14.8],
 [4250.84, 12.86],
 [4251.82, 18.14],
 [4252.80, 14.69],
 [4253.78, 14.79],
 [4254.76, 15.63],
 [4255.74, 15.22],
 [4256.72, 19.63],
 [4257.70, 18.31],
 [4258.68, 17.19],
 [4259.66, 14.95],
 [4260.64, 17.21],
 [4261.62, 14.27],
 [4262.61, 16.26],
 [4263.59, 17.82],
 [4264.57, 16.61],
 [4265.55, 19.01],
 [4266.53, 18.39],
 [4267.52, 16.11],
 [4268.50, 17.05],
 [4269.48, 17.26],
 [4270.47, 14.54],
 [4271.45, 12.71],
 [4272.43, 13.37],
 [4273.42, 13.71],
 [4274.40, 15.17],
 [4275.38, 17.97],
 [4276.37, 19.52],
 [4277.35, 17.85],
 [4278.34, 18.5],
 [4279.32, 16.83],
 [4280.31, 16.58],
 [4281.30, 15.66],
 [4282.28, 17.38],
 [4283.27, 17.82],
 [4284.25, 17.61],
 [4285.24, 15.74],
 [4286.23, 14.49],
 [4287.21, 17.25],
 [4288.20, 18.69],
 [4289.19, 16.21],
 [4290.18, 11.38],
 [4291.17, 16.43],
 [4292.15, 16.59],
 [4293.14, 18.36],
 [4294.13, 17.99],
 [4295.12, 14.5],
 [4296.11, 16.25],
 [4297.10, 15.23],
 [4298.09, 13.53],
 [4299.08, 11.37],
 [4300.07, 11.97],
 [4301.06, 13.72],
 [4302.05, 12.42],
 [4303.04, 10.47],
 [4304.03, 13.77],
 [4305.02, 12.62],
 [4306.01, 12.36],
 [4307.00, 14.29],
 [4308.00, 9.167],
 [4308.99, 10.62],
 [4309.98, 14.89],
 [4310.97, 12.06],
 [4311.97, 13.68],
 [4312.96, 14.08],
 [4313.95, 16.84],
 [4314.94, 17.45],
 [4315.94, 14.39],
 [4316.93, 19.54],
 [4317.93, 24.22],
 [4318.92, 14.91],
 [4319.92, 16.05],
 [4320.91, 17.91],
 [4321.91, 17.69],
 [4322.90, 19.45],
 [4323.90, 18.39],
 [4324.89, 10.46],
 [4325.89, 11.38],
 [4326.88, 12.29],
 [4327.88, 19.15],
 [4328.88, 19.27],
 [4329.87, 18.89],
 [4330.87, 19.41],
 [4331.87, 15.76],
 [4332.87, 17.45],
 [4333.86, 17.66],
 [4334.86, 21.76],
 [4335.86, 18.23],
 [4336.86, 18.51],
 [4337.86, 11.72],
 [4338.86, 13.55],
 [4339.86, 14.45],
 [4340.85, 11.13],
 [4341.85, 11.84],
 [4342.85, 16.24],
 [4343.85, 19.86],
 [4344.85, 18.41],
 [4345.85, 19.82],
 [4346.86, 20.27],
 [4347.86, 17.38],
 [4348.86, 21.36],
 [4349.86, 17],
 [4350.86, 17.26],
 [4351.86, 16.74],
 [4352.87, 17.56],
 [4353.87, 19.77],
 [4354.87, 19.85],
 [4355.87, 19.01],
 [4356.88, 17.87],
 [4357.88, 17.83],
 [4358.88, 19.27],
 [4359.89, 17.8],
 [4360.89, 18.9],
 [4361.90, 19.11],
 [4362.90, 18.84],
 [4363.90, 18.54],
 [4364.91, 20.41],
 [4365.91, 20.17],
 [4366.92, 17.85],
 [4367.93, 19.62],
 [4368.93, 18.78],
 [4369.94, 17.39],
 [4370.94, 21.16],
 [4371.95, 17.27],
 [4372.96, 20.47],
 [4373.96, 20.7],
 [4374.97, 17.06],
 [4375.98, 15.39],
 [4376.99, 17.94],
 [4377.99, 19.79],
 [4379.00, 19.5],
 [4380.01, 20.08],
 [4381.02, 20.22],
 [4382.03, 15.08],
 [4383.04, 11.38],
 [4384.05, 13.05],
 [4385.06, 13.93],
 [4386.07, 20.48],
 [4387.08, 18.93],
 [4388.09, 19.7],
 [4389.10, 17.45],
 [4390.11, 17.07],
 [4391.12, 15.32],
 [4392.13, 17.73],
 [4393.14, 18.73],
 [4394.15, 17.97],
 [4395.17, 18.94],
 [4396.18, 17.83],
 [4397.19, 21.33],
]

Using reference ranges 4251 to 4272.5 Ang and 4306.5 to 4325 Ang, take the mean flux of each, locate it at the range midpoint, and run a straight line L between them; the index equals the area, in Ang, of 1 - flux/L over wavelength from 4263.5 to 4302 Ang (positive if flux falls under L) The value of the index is 0.2 Ang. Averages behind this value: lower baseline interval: 16.3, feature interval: 16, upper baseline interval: 15.7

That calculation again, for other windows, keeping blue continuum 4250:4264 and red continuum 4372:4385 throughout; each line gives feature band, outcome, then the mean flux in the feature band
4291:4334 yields 3.7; 15.3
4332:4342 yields 0.7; 15.8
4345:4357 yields -1.1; 18.7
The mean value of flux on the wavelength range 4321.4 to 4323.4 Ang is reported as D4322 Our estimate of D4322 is 18.5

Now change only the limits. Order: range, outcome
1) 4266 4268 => 17.2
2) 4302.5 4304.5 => 12.1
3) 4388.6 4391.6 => 16.6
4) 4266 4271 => 16.6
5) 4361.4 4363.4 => 19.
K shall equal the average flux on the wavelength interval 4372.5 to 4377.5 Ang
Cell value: 18.3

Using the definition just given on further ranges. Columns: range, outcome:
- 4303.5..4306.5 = 12.9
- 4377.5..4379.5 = 19.6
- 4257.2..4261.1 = 16.9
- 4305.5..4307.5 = 13.3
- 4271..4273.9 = 13.3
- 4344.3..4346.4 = 19.1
